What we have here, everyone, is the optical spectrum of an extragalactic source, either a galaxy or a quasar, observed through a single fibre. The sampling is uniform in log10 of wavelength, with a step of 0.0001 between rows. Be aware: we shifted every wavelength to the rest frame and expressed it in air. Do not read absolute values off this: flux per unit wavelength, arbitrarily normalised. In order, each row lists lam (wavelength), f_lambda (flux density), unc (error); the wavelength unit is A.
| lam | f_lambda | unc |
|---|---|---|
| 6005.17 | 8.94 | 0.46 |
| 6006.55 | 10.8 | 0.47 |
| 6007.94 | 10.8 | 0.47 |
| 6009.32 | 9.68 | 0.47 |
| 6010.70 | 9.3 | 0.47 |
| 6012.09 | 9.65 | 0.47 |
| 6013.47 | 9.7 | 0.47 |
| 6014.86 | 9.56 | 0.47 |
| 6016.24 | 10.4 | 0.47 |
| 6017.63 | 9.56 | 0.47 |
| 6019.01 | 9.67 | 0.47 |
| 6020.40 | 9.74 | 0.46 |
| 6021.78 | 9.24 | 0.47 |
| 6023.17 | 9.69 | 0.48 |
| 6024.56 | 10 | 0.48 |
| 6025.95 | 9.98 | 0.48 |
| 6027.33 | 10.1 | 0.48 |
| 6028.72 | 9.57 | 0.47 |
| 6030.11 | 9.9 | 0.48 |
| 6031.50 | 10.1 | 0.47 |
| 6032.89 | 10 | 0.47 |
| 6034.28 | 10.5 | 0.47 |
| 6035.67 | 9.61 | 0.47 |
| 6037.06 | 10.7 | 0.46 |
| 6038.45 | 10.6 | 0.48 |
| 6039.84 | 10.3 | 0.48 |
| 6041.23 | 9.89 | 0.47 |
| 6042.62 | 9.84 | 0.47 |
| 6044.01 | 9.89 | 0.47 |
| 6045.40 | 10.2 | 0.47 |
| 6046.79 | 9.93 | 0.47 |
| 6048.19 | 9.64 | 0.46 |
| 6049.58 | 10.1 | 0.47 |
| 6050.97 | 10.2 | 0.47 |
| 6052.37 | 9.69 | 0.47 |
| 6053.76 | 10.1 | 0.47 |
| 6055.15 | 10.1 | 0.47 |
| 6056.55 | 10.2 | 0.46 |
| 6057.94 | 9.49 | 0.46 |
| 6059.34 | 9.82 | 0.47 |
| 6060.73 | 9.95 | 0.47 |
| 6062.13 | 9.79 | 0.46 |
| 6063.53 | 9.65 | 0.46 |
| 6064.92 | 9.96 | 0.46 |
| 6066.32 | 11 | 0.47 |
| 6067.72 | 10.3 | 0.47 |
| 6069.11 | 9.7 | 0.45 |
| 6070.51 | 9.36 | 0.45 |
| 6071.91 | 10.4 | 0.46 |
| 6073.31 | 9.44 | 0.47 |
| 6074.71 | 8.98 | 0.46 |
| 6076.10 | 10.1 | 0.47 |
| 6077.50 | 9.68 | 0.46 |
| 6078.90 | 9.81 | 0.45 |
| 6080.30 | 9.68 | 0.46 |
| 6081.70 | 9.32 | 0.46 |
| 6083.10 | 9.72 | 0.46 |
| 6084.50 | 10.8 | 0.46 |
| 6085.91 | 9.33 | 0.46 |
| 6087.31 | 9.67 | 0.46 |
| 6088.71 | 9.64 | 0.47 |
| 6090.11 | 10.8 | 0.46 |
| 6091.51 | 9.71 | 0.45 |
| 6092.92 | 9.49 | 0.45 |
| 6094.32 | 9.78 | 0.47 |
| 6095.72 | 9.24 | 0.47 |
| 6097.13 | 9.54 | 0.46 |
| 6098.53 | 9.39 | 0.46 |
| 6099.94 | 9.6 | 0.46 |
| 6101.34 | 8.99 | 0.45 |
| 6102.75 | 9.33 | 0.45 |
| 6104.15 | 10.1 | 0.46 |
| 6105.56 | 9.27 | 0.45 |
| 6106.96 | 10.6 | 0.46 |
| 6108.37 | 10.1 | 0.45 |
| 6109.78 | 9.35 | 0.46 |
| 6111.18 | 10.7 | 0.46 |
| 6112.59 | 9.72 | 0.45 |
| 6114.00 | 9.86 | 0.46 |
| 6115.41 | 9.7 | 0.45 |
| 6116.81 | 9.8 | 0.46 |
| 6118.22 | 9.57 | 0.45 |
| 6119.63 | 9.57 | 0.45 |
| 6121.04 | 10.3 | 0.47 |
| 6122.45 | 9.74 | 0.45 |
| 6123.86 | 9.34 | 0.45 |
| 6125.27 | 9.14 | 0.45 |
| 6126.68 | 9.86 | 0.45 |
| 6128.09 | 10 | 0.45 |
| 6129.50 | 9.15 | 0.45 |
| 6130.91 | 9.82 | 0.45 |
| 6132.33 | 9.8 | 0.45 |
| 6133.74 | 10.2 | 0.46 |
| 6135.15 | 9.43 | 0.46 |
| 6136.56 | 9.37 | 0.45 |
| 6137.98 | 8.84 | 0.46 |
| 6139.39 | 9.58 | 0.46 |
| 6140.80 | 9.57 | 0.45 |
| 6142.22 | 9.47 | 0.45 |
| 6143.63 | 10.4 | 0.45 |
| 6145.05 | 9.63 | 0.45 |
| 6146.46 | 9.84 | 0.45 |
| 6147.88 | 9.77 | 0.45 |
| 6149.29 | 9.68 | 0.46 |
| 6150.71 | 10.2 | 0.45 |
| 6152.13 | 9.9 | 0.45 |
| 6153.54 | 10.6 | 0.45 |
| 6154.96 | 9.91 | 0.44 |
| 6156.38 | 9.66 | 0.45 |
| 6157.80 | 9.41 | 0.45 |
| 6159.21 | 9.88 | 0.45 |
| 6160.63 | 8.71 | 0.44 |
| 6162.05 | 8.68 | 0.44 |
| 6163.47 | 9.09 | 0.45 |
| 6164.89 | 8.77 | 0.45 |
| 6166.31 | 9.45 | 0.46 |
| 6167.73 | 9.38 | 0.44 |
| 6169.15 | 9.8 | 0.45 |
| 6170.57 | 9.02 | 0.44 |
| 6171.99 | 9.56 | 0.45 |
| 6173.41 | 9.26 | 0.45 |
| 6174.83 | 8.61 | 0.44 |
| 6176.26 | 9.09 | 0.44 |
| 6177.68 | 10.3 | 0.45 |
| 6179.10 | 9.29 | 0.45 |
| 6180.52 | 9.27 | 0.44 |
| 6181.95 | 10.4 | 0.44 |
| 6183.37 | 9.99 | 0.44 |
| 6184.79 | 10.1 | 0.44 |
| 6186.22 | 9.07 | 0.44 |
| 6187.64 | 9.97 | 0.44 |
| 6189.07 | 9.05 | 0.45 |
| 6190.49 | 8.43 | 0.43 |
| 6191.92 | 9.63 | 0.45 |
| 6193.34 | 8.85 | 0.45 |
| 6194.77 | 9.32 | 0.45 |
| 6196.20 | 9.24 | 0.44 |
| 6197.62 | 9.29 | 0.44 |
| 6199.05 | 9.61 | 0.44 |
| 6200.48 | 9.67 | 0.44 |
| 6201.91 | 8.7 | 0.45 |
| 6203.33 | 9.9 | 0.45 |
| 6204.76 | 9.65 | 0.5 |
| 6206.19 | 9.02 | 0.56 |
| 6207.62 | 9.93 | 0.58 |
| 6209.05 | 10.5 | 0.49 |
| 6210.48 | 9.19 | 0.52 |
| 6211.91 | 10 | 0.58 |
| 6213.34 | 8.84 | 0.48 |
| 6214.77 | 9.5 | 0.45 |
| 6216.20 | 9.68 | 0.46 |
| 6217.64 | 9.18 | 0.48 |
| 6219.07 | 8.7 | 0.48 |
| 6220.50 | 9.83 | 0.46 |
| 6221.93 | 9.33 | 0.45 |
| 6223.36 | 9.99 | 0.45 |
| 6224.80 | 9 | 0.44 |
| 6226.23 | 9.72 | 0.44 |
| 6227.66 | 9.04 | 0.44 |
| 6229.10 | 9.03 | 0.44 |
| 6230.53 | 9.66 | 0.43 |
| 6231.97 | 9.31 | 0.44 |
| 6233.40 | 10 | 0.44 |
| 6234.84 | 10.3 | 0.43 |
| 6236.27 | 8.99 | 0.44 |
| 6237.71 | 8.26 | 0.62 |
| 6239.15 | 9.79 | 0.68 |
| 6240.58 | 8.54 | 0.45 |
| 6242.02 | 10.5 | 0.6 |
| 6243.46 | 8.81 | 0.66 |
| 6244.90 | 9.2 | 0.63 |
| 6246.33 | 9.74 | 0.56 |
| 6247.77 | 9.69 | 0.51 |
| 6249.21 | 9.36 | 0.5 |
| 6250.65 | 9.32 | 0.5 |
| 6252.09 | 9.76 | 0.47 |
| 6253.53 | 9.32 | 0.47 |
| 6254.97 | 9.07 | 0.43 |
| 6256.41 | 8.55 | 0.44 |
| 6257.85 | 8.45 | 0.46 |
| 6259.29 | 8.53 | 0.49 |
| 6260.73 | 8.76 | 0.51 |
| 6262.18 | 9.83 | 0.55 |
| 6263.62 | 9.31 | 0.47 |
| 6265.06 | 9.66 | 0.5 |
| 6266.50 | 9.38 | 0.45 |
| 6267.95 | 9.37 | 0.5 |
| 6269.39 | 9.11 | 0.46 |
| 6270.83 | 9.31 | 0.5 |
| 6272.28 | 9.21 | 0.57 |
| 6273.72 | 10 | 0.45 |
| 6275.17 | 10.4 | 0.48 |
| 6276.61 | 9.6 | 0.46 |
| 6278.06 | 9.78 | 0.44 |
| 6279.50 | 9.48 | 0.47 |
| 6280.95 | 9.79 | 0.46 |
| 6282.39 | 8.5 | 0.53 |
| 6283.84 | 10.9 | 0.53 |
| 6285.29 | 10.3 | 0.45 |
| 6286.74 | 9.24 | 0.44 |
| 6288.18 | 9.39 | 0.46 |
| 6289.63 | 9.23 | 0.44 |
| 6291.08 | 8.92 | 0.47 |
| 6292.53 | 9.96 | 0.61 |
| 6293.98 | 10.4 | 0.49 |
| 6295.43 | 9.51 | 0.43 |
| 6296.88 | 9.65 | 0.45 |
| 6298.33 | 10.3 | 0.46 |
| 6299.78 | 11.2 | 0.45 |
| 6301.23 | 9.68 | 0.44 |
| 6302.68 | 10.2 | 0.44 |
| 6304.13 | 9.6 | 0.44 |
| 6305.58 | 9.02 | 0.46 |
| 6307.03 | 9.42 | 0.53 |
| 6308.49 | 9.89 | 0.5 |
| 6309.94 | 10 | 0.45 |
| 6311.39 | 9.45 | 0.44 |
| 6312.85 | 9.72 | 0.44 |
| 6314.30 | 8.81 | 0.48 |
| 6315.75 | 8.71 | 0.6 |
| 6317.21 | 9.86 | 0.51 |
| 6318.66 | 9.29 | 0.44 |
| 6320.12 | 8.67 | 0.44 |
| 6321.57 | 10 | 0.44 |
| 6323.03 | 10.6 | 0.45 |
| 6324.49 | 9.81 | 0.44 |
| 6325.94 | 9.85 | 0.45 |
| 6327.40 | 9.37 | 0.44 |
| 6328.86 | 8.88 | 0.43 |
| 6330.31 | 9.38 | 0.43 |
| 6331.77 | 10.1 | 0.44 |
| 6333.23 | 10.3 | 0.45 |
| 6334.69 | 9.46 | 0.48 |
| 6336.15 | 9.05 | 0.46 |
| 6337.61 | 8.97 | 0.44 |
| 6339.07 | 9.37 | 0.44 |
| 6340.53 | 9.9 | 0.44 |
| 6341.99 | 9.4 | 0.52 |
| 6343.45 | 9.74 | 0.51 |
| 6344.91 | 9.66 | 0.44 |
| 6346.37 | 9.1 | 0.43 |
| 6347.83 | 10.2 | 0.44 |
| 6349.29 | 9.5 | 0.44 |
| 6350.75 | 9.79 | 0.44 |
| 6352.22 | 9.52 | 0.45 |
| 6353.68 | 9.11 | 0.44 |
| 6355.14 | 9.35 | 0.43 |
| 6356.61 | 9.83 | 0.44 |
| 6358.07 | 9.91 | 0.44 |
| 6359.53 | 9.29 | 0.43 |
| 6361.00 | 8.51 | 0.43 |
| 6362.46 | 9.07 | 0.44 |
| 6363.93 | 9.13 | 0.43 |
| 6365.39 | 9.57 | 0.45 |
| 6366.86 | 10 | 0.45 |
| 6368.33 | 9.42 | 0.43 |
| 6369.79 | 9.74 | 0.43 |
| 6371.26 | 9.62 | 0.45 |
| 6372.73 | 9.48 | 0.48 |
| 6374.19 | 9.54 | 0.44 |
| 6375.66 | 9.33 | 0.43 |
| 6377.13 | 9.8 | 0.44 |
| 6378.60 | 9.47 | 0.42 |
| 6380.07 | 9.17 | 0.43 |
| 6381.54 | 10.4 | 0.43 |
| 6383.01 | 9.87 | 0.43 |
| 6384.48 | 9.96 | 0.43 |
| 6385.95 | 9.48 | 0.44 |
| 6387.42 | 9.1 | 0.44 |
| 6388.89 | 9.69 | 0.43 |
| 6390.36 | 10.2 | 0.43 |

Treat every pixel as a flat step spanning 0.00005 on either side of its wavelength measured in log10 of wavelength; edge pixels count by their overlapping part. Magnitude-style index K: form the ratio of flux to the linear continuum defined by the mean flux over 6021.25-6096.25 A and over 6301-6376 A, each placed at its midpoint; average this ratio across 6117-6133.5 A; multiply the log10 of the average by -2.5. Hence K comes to 0.01 mag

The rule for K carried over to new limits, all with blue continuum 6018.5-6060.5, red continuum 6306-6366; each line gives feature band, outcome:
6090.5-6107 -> 0.033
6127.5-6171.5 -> 0.024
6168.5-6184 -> 0.027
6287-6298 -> -0.003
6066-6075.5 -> 0.007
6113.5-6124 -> 0.009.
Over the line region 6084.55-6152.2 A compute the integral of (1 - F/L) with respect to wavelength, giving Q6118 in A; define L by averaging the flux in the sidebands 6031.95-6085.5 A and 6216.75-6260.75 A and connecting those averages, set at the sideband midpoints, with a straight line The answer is 0.14 A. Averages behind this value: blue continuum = 9.96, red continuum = 9.29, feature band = 9.71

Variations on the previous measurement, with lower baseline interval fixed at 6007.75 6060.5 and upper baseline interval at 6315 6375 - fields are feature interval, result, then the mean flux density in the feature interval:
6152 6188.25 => 0.92 A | 9.5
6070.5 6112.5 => 0.48 A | 9.74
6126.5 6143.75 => 0.30 A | 9.62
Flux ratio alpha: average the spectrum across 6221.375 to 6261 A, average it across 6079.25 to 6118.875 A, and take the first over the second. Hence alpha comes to 0.95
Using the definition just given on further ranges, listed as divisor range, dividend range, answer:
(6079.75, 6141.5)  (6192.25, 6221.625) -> 0.97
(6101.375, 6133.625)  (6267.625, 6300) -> 0.99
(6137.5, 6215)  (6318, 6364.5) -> 1.00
